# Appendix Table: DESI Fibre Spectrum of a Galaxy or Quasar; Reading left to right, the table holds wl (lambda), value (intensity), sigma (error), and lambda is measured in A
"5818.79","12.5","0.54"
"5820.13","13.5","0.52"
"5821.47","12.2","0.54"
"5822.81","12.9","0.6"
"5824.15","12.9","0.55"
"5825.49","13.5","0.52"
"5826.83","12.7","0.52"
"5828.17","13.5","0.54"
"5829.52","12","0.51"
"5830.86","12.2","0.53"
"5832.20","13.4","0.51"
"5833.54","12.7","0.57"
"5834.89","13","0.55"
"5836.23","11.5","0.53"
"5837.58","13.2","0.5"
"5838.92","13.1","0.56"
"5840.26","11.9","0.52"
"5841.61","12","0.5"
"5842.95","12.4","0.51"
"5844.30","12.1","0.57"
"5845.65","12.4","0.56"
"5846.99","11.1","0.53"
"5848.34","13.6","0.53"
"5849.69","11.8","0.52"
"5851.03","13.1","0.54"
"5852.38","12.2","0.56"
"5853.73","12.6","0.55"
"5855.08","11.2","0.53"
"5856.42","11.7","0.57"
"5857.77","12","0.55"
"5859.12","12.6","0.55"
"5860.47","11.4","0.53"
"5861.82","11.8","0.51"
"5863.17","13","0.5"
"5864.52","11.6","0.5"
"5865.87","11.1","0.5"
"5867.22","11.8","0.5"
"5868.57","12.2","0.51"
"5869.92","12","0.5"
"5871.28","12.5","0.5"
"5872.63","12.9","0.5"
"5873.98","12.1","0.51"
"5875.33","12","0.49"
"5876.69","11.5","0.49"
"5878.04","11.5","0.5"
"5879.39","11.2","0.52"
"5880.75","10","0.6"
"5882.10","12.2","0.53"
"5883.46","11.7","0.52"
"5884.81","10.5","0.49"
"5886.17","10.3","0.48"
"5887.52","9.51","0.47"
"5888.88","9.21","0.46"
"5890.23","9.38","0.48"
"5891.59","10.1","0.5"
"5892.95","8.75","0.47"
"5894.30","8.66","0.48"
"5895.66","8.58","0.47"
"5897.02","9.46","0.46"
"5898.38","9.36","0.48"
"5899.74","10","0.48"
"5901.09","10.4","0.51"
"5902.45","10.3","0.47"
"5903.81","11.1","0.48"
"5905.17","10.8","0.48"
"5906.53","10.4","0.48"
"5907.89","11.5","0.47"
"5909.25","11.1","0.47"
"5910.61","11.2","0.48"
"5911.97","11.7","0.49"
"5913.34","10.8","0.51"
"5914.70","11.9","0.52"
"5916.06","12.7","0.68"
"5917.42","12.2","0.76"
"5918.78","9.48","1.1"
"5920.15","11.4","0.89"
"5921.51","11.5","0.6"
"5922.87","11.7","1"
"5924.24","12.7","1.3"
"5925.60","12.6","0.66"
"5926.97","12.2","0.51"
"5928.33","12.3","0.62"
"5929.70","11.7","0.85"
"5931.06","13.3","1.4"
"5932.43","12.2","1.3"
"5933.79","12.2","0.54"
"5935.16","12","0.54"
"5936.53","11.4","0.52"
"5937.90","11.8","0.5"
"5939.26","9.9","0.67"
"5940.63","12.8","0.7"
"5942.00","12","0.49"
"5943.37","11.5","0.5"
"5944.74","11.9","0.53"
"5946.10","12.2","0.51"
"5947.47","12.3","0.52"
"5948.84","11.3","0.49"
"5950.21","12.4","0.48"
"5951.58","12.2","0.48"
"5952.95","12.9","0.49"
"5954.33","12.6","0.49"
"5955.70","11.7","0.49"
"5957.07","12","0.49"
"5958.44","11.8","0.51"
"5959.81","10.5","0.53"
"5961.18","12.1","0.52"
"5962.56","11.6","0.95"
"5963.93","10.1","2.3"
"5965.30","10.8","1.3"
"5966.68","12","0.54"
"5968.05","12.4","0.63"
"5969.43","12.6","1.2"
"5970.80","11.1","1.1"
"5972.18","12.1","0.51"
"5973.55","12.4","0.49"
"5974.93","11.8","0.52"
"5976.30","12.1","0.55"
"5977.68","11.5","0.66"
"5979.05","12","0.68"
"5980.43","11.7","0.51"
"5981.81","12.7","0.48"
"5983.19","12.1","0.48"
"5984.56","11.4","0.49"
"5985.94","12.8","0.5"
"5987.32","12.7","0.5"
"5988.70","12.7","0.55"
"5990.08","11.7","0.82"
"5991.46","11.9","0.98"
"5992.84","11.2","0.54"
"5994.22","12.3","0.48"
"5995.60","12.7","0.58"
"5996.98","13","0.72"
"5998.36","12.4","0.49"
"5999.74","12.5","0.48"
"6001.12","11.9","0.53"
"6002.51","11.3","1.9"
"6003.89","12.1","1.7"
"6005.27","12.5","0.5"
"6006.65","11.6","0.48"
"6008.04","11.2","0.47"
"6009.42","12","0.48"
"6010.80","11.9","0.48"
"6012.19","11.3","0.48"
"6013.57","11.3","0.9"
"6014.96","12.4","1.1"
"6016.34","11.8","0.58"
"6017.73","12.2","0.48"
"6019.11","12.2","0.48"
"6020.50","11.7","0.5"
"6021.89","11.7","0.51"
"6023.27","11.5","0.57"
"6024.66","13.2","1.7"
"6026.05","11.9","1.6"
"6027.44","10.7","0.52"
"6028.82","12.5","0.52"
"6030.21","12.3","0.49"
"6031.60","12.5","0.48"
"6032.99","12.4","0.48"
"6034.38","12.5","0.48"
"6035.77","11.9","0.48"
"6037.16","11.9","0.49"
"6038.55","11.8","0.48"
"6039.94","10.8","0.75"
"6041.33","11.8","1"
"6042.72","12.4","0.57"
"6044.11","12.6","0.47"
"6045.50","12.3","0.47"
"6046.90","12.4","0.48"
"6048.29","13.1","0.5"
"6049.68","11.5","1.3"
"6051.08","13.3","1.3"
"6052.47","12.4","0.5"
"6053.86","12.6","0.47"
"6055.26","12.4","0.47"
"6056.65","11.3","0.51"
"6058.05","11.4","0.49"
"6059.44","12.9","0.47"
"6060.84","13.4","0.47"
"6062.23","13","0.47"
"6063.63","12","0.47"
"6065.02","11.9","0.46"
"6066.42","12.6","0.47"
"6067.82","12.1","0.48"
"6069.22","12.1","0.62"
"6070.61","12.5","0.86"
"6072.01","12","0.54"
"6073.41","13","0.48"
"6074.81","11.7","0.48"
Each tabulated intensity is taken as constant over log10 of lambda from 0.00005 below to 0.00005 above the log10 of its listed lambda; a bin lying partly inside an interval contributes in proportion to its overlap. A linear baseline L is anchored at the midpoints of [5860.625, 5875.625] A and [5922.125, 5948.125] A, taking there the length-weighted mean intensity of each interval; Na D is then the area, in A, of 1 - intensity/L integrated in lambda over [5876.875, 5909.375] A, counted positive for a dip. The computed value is 4.9 A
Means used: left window 12.1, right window 12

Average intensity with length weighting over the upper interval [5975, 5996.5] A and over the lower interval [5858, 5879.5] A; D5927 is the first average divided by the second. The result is 1.0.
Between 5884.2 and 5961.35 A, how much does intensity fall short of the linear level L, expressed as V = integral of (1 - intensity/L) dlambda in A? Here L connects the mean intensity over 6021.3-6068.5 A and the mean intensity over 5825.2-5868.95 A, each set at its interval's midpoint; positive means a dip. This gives 6.5 A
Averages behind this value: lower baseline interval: 12.3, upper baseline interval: 12.2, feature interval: 11.2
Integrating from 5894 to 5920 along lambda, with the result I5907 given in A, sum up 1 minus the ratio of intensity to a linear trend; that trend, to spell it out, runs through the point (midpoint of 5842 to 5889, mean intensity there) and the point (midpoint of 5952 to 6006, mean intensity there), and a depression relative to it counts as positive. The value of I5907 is 2.62 A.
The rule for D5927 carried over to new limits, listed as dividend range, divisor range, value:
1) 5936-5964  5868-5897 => 1.10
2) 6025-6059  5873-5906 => 1.17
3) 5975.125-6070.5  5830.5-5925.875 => 1.06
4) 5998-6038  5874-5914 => 1.14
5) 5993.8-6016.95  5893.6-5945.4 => 1.06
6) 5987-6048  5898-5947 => 1.04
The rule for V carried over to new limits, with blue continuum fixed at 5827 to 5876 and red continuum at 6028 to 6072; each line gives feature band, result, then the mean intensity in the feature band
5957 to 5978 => 1.0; 11.7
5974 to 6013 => 0.7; 12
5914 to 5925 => 0.5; 11.7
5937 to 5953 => 0.5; 11.9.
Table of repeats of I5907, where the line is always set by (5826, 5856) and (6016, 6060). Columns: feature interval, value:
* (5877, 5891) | 2.0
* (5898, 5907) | 1.4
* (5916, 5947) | 1.0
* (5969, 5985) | 0.3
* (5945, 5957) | 0.1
